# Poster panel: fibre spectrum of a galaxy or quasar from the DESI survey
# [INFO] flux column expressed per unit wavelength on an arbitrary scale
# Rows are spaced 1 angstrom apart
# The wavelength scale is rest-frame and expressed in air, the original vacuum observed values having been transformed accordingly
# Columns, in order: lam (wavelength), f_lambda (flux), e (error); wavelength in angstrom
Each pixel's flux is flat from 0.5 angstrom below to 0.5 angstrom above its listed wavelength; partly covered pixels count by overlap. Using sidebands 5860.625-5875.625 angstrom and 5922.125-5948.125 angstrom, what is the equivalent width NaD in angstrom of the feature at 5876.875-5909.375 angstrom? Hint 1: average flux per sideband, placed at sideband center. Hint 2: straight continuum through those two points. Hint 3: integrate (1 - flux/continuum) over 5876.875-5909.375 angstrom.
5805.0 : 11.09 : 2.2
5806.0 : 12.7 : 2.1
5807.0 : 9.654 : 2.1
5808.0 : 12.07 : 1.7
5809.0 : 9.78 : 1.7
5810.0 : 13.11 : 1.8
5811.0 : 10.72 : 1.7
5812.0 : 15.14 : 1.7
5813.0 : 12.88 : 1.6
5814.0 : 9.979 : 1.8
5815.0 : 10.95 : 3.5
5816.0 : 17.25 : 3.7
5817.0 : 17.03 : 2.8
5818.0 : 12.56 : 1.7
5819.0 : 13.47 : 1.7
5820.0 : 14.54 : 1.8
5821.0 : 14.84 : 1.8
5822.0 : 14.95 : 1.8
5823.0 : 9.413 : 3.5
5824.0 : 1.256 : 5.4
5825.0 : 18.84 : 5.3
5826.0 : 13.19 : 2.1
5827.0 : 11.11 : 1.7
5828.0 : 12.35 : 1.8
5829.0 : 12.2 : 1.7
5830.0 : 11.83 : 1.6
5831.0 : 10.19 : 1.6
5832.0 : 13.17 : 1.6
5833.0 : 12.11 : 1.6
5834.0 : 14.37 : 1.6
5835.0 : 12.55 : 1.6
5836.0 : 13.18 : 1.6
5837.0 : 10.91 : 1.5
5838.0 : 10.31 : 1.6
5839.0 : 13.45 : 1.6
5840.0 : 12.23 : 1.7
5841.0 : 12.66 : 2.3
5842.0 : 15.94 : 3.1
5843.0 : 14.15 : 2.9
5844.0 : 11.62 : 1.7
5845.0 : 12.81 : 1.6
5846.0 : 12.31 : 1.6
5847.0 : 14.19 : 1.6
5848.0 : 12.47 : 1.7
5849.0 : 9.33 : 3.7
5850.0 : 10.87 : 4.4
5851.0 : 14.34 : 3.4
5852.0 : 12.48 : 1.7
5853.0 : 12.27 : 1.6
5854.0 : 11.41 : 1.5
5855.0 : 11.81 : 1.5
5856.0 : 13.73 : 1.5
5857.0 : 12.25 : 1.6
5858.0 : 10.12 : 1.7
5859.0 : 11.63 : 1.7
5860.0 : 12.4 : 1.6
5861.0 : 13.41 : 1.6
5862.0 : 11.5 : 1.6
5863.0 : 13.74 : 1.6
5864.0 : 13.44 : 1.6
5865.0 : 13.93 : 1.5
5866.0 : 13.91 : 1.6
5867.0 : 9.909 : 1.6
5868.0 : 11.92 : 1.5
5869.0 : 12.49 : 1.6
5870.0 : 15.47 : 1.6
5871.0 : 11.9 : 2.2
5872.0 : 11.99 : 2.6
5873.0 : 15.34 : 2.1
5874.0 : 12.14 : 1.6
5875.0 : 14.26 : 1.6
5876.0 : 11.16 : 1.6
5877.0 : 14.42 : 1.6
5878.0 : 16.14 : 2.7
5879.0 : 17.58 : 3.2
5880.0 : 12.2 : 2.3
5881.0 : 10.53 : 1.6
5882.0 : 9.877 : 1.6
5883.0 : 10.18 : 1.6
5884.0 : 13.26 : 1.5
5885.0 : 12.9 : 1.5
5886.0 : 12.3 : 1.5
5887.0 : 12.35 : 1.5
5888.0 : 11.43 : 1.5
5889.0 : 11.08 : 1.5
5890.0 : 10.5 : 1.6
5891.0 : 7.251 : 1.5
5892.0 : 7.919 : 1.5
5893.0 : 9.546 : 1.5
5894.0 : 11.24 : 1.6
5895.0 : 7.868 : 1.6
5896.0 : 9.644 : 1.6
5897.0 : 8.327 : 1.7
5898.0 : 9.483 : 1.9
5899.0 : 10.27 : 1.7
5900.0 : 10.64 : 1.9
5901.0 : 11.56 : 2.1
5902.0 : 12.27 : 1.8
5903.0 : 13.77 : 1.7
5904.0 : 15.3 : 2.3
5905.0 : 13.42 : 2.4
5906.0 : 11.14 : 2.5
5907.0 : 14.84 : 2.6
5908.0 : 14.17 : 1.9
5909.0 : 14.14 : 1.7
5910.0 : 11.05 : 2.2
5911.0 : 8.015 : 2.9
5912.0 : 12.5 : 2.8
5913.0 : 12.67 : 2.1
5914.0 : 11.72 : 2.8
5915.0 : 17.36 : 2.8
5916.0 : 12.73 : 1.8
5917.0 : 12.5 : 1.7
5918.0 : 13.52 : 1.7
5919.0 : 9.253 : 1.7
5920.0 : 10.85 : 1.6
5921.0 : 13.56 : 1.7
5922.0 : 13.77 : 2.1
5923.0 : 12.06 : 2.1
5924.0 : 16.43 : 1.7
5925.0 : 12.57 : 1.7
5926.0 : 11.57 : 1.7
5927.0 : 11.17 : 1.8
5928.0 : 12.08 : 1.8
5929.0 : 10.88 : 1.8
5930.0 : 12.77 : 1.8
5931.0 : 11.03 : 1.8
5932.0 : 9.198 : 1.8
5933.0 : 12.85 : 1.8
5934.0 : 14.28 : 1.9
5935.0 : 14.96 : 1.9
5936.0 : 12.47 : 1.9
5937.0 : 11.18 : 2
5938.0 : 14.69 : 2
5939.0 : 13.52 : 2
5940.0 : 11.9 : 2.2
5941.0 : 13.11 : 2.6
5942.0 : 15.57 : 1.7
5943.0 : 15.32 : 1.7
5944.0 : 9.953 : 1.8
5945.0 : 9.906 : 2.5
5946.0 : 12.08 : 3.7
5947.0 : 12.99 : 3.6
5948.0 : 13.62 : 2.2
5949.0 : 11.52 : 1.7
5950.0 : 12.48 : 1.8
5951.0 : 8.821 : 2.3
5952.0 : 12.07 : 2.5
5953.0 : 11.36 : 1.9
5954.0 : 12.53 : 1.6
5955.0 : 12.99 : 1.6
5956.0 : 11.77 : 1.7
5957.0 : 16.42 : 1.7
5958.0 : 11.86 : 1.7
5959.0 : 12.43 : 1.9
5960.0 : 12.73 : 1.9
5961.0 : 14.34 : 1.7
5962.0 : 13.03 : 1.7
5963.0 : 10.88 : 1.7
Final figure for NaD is 2.9 angstrom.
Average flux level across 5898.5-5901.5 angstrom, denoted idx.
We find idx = 10.8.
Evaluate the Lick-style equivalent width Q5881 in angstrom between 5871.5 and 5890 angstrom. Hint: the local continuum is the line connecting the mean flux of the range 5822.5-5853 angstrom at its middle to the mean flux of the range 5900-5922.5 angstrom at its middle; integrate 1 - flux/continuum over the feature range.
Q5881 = -0.28 angstrom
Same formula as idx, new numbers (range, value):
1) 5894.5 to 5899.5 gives 9.12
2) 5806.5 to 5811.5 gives 11.1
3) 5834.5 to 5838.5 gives 11.7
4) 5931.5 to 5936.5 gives 12.8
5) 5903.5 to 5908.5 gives 13.8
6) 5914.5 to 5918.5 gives 14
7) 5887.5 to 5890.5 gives 11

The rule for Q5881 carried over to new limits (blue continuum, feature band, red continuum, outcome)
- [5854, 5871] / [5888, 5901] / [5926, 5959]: 3.0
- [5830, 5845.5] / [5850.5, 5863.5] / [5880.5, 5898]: -0.7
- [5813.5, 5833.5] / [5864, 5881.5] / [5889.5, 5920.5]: -2.0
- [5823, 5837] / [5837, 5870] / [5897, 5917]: -1.2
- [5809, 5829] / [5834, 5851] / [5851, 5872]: 0.1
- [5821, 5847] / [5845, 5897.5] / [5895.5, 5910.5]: 0.7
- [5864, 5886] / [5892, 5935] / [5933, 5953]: 2.6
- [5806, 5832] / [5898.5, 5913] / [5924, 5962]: 0.1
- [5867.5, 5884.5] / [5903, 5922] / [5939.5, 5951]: -0.1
